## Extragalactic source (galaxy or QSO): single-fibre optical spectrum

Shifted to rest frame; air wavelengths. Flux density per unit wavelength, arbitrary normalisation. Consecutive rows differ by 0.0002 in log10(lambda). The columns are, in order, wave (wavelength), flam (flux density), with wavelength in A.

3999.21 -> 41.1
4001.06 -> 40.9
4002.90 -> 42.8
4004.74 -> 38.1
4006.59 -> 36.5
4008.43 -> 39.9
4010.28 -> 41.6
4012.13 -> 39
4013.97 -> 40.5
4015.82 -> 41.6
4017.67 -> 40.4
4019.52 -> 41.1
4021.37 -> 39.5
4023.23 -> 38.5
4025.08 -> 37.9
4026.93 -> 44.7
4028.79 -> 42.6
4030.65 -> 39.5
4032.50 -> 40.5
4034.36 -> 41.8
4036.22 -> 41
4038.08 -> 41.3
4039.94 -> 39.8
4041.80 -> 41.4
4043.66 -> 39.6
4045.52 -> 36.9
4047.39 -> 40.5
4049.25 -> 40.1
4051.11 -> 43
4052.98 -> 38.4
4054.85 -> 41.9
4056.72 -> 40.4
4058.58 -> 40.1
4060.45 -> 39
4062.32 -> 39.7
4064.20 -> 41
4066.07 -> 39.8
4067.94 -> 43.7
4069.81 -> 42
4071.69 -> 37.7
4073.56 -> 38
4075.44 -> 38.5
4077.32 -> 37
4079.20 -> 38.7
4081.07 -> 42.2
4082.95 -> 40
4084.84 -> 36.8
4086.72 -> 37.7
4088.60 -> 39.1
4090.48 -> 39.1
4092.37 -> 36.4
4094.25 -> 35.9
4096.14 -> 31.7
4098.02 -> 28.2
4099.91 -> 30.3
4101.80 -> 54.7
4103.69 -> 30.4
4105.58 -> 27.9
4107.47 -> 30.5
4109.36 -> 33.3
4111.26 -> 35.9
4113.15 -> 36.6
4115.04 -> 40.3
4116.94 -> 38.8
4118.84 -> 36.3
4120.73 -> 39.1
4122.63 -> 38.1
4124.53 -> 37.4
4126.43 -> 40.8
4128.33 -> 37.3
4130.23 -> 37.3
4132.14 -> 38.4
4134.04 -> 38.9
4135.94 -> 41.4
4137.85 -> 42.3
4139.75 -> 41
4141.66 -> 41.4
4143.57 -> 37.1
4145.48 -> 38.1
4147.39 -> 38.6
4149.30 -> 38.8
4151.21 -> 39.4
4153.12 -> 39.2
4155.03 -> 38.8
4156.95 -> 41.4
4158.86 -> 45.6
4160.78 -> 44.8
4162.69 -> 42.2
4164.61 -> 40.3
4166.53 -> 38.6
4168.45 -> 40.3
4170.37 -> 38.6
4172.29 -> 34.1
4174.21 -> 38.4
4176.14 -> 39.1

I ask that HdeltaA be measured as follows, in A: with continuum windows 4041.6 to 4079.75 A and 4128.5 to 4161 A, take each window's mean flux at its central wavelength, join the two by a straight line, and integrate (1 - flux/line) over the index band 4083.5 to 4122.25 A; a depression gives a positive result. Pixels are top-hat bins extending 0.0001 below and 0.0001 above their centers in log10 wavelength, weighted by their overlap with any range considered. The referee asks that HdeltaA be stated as 3.8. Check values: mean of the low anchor 39.9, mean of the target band 36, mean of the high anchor 40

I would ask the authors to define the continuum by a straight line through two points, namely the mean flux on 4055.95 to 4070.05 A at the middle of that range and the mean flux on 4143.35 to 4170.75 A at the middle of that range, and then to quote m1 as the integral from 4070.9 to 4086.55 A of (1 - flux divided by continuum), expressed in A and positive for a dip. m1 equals 0.78 A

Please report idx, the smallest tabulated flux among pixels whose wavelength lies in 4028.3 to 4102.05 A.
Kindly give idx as 28.2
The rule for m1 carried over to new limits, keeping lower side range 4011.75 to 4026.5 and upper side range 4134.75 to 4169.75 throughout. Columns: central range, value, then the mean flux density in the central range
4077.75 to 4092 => 0.5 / 38.9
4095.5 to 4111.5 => 2.7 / 33.6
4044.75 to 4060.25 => 0.0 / 40.1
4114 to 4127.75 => 0.6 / 38.6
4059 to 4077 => 0.2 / 39.8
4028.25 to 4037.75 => -0.2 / 41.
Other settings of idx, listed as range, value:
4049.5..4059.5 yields 38.4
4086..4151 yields 27.9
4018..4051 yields 36.9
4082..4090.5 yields 36.8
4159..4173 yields 34.1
